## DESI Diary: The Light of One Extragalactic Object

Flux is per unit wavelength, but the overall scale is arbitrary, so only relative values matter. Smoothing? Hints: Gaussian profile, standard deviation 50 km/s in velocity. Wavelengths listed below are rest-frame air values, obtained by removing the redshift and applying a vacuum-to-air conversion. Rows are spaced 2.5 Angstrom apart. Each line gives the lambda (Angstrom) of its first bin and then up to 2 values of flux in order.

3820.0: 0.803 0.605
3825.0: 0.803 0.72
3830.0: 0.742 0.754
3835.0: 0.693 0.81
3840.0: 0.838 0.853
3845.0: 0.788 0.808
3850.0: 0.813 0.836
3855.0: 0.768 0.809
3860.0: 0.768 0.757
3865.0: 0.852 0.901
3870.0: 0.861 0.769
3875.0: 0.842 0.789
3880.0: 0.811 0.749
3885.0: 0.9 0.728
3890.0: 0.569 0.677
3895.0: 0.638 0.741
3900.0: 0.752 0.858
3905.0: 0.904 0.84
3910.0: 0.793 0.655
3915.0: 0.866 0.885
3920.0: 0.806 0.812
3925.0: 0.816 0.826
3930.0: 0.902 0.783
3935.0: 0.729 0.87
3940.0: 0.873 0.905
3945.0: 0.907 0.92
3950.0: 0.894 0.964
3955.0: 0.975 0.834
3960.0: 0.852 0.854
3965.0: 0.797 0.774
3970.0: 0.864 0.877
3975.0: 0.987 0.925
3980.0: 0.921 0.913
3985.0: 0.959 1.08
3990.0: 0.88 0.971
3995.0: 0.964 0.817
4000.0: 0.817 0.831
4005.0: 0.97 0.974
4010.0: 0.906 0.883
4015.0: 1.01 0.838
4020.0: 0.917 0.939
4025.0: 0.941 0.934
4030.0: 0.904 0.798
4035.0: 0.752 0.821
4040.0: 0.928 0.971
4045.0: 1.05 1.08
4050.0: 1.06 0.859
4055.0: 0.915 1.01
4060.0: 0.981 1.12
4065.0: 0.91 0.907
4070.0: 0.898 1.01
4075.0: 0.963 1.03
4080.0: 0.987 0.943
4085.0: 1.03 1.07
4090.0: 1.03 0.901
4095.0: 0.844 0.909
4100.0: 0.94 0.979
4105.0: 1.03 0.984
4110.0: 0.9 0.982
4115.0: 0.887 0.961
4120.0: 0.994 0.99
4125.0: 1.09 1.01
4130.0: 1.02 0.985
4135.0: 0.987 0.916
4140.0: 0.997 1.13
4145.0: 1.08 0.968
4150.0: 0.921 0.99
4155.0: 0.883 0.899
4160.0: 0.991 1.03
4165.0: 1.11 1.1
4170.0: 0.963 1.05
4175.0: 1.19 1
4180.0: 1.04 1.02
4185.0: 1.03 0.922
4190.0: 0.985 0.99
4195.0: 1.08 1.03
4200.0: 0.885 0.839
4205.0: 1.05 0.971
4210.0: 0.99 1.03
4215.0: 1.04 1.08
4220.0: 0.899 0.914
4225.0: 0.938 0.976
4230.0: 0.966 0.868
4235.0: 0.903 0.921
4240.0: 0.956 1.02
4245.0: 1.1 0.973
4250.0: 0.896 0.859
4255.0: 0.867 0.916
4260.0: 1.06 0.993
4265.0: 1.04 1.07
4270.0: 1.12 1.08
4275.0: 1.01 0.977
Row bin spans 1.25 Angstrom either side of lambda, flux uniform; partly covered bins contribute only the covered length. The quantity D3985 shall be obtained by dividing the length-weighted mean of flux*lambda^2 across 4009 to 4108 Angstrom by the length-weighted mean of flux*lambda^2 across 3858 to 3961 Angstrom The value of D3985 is 1.2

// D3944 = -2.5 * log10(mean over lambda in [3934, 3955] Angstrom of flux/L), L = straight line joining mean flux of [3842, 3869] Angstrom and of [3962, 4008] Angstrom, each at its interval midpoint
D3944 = -0.018 mag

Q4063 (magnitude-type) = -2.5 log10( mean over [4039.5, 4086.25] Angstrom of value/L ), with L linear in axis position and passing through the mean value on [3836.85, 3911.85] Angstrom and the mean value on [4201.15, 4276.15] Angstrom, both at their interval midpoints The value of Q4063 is -0.11 mag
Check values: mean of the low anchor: 0.793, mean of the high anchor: 0.978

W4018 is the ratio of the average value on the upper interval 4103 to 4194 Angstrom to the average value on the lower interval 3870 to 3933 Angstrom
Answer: 1.27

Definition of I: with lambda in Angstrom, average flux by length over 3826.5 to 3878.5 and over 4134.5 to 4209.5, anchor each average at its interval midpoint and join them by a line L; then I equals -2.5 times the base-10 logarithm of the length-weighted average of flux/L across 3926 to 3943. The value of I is 0.02 mag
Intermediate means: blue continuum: 0.799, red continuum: 1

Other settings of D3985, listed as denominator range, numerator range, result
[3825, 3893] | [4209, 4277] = 1.51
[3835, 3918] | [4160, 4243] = 1.47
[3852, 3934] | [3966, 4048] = 1.22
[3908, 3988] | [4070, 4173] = 1.24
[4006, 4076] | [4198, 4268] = 1.13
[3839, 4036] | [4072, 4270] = 1.30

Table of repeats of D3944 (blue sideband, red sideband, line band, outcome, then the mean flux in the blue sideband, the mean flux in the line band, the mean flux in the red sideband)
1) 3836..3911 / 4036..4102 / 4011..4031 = 0.005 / 0.794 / 0.921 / 0.967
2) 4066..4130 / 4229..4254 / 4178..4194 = -0.049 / 0.971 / 0.999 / 0.945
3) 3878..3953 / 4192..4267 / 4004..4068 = -0.080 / 0.811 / 0.938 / 0.969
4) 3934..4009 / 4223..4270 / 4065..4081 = -0.045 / 0.897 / 0.961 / 0.966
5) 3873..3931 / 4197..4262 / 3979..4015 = -0.105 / 0.789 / 0.924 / 0.959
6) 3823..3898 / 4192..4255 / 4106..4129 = -0.078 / 0.778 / 0.979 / 0.965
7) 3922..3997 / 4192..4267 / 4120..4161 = -0.055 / 0.888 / 0.991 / 0.969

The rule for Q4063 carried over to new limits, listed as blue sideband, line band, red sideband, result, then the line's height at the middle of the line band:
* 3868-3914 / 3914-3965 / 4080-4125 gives -0.06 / 0.818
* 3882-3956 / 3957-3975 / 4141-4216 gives 0.01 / 0.852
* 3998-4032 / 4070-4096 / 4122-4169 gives -0.02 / 0.959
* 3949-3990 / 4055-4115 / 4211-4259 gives -0.05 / 0.926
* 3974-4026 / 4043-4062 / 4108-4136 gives -0.05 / 0.95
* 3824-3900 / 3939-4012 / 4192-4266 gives -0.08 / 0.837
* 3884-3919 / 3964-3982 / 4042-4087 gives -0.02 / 0.866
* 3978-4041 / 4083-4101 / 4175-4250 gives -0.03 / 0.937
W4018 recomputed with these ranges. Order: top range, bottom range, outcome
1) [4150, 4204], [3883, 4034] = 1.16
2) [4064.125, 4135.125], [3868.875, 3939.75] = 1.23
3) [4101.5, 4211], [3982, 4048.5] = 1.08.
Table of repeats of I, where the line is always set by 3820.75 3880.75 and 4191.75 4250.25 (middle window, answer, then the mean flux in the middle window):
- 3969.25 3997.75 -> -0.10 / 0.935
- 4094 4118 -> -0.03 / 0.942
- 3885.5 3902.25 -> 0.16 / 0.704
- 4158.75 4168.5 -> -0.12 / 1.06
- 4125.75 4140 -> -0.07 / 0.989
